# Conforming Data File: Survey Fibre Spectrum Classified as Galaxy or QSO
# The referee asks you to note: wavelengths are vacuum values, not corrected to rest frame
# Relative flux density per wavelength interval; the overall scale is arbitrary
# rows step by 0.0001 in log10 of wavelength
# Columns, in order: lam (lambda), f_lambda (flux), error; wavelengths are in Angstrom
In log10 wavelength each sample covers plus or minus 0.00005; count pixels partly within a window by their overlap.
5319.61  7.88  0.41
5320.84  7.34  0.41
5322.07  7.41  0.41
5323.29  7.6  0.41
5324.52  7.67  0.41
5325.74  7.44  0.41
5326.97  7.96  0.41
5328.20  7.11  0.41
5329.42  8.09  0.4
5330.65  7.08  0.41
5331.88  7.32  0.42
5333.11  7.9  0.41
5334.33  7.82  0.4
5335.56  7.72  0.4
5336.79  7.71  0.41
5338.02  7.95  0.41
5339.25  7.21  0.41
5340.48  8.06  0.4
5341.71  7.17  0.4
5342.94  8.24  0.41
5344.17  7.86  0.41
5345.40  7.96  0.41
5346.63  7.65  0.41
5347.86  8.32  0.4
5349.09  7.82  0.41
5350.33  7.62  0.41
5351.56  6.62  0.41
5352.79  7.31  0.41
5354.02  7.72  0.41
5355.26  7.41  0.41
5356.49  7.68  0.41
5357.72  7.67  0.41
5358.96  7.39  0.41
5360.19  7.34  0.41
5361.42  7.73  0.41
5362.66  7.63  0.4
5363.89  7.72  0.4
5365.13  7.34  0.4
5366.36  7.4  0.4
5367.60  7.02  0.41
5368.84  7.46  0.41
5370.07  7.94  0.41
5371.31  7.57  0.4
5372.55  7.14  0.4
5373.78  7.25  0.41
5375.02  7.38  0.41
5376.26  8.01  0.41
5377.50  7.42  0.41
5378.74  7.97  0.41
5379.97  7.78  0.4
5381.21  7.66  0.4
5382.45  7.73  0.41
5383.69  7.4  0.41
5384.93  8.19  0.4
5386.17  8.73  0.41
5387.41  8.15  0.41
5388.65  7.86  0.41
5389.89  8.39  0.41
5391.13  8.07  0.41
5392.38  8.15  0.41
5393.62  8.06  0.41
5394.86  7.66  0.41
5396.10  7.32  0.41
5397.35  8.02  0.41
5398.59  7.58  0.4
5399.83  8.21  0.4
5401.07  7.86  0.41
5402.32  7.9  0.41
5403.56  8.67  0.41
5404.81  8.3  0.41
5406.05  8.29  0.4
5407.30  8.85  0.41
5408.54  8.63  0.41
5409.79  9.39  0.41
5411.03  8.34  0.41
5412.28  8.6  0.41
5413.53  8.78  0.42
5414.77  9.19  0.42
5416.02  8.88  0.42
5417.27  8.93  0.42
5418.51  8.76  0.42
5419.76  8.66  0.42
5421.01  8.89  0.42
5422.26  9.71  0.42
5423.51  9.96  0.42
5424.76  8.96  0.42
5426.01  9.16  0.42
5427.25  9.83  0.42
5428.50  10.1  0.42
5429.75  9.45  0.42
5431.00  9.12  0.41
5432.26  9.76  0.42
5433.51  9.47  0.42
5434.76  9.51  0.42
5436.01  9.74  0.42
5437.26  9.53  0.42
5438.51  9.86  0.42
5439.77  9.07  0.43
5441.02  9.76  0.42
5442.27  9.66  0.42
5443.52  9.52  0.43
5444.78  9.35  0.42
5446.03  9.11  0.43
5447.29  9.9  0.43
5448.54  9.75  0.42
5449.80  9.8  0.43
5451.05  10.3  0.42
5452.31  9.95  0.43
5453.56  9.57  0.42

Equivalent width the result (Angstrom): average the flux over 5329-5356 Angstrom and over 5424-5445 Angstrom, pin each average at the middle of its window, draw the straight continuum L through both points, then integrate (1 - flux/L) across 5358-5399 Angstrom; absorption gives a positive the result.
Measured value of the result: 3.3 Angstrom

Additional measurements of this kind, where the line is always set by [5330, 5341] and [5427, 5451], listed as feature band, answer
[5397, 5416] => 1.12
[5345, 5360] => 0.70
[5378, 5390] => 0.84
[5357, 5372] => 1.23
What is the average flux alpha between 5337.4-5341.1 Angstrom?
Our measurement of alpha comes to 7.73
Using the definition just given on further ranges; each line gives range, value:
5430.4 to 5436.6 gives 9.51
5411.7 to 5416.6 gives 8.86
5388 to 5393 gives 8.11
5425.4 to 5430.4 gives 9.65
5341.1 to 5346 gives 7.81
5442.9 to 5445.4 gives 9.41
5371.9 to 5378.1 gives 7.44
